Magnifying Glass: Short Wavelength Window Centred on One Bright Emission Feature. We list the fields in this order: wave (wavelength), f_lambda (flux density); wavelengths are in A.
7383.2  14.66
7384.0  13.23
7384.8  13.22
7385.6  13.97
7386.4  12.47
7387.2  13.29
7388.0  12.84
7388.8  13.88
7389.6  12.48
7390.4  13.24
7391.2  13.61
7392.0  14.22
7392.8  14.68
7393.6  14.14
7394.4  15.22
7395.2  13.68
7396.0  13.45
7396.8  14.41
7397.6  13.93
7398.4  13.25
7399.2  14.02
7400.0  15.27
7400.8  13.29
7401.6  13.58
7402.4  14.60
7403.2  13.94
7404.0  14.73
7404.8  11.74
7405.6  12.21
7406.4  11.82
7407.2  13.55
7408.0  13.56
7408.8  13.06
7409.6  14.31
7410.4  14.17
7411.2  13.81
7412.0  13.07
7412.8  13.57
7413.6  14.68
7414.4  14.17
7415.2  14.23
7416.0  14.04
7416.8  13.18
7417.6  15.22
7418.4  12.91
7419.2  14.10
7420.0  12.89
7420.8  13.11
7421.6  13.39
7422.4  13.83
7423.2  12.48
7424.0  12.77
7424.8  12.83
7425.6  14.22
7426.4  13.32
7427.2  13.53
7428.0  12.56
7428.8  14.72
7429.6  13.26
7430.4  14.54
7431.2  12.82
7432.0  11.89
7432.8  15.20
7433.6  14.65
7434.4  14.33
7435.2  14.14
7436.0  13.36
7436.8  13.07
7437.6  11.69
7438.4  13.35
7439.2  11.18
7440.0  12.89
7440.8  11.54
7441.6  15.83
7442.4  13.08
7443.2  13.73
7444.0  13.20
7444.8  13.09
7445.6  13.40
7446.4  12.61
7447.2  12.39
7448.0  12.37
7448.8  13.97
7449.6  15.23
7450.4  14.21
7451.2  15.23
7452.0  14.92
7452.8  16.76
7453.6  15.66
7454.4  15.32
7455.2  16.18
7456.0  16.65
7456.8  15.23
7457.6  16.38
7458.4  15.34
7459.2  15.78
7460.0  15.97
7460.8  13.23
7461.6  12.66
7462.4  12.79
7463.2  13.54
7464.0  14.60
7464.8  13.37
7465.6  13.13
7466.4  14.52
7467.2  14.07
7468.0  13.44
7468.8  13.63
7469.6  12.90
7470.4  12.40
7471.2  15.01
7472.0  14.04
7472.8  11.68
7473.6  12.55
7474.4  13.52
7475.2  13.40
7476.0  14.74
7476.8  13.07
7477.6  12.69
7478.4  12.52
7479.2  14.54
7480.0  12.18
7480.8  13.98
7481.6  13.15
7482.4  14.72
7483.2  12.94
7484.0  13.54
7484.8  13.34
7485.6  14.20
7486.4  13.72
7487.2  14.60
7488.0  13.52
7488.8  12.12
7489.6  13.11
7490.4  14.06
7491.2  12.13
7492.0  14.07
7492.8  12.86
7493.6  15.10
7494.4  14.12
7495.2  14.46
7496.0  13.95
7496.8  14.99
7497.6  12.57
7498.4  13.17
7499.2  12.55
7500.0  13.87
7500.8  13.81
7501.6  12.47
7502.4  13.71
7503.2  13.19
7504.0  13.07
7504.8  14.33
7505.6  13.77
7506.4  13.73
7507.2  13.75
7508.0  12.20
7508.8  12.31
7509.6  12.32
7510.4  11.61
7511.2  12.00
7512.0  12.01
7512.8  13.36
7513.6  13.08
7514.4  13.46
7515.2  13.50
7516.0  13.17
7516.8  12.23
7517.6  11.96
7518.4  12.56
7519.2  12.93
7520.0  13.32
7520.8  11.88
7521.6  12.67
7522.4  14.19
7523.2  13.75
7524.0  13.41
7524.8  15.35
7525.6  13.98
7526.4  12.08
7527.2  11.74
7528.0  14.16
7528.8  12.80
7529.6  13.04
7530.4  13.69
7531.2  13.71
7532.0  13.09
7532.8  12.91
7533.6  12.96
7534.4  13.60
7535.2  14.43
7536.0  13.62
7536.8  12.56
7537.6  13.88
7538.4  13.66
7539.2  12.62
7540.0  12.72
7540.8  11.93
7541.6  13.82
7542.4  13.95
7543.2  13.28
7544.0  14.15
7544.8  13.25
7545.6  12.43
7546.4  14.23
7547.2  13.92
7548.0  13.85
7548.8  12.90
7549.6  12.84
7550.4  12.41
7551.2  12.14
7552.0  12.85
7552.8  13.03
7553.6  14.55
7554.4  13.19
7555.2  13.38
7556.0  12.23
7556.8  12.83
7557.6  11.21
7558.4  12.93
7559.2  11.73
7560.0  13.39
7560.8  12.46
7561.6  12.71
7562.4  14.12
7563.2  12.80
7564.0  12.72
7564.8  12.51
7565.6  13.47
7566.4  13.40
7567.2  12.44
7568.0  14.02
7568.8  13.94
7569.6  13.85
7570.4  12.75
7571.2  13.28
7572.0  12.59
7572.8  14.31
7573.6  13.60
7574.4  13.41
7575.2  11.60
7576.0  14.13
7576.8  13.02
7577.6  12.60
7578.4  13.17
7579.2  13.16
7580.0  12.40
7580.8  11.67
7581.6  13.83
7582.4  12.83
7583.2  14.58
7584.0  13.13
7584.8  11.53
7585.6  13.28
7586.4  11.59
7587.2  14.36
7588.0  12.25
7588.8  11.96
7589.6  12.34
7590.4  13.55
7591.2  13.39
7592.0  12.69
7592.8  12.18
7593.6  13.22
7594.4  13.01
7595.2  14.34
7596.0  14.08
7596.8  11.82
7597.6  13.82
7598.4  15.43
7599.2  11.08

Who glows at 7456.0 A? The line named [N II] 6583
